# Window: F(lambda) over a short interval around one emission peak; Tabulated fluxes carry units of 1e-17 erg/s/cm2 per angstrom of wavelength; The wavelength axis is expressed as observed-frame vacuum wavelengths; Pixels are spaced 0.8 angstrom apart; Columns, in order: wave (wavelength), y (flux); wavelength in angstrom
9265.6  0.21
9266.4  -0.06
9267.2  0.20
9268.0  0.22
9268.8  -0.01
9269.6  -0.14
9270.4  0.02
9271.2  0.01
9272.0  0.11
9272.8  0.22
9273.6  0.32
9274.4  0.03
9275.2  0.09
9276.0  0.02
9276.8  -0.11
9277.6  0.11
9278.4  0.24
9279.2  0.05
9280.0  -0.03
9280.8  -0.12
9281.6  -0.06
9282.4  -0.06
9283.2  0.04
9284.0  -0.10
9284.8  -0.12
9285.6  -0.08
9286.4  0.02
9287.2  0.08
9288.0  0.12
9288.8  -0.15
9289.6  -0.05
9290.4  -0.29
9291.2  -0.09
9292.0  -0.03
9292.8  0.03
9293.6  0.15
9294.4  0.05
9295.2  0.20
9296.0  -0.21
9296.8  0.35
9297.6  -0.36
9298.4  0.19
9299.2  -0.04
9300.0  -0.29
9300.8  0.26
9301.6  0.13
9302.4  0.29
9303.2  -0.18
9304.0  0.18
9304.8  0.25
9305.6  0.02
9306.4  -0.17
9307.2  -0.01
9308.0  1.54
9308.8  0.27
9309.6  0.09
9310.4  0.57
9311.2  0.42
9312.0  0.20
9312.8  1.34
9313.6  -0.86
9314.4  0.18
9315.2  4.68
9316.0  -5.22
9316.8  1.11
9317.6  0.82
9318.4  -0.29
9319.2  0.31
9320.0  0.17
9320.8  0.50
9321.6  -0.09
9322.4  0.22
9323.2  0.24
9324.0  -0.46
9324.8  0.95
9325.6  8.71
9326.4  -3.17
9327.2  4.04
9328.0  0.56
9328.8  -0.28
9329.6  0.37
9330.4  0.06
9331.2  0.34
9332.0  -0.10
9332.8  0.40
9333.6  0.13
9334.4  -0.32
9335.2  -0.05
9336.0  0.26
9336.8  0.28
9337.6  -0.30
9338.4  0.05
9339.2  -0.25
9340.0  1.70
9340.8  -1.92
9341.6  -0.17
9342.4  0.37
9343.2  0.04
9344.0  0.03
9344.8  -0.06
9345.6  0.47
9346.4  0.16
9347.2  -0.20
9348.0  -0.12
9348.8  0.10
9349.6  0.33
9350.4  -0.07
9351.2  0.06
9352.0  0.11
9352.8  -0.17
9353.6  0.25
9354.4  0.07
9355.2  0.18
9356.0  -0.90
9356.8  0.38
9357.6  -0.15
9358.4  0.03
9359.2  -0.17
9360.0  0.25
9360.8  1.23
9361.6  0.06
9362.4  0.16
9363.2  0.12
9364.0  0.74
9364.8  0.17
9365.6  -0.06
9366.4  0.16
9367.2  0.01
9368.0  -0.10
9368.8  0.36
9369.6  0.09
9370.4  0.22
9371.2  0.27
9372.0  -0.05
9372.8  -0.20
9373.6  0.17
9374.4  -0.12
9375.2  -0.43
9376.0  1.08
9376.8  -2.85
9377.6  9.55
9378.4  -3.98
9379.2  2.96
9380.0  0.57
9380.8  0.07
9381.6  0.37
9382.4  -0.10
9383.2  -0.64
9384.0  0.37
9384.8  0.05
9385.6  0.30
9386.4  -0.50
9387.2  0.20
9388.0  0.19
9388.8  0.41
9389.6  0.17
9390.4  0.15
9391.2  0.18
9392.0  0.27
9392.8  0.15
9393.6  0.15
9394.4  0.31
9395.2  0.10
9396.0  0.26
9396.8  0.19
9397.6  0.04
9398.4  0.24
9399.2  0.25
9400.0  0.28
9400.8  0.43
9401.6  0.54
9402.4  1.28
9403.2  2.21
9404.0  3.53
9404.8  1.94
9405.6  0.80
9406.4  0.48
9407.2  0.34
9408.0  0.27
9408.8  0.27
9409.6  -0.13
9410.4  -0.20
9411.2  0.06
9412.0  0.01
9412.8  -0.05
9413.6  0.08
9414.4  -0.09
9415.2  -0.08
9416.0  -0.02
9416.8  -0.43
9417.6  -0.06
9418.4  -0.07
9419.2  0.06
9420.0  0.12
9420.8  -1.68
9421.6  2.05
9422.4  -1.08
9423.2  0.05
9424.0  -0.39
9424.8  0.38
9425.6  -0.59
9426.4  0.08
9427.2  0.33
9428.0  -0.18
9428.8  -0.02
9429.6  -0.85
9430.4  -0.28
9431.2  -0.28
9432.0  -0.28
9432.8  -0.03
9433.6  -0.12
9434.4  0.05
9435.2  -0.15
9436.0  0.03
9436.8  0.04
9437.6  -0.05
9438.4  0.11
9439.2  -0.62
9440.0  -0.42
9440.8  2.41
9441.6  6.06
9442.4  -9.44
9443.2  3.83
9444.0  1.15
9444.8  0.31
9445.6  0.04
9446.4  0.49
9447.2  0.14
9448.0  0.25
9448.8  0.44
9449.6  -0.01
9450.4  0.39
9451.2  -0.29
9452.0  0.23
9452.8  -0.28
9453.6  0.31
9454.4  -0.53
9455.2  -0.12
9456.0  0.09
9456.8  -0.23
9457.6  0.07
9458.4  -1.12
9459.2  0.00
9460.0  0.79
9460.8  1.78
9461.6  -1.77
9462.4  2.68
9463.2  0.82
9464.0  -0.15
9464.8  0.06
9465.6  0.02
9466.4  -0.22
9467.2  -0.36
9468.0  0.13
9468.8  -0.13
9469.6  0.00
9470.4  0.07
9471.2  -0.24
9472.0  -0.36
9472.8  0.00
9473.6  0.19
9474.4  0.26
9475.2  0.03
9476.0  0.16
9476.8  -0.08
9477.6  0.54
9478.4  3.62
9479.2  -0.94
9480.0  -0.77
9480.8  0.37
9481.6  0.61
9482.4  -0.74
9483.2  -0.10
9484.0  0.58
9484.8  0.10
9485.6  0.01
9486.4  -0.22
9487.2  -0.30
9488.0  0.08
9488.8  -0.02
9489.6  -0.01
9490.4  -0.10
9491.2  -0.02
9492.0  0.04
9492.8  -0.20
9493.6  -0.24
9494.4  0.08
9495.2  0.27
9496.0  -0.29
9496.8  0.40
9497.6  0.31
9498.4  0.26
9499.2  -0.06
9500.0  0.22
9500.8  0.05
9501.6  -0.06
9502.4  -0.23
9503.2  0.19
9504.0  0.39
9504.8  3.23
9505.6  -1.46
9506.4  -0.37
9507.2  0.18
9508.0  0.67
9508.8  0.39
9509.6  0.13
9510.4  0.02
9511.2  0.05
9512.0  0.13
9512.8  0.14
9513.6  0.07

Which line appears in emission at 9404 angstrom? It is [O III]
